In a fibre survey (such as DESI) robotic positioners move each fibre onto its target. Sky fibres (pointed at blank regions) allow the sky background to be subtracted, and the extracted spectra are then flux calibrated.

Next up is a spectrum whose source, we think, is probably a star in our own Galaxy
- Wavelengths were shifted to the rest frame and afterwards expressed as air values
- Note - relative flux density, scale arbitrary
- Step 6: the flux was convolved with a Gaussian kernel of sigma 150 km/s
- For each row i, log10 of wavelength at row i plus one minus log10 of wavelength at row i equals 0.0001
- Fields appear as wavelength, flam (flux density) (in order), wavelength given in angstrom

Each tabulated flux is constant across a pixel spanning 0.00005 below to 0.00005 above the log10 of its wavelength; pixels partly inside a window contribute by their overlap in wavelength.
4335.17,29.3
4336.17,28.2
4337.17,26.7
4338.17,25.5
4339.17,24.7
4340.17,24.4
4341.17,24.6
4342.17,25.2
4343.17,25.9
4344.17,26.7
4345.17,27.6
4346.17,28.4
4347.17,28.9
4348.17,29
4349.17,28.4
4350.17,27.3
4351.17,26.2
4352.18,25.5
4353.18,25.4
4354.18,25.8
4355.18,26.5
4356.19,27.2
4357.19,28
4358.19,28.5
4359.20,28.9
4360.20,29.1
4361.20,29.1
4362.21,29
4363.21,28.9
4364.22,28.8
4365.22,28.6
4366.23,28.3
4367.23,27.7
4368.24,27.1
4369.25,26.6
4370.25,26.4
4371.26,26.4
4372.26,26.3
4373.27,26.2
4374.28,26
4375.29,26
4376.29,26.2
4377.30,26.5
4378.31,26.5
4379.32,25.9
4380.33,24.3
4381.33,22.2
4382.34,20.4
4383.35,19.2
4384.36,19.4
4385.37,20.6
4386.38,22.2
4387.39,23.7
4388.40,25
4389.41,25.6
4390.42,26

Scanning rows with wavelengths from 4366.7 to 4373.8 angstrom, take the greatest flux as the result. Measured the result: 27.7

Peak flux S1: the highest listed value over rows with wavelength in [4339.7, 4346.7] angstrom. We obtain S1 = 28.4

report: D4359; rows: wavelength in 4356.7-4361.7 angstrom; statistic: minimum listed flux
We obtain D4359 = 28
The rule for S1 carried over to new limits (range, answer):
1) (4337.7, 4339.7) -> 25.5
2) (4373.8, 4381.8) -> 26.5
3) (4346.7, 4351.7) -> 29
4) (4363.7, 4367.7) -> 28.8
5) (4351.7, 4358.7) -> 28.5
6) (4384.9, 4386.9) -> 22.2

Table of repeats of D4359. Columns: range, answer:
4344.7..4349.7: 27.6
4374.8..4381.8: 22.2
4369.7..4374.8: 26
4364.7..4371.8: 26.4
